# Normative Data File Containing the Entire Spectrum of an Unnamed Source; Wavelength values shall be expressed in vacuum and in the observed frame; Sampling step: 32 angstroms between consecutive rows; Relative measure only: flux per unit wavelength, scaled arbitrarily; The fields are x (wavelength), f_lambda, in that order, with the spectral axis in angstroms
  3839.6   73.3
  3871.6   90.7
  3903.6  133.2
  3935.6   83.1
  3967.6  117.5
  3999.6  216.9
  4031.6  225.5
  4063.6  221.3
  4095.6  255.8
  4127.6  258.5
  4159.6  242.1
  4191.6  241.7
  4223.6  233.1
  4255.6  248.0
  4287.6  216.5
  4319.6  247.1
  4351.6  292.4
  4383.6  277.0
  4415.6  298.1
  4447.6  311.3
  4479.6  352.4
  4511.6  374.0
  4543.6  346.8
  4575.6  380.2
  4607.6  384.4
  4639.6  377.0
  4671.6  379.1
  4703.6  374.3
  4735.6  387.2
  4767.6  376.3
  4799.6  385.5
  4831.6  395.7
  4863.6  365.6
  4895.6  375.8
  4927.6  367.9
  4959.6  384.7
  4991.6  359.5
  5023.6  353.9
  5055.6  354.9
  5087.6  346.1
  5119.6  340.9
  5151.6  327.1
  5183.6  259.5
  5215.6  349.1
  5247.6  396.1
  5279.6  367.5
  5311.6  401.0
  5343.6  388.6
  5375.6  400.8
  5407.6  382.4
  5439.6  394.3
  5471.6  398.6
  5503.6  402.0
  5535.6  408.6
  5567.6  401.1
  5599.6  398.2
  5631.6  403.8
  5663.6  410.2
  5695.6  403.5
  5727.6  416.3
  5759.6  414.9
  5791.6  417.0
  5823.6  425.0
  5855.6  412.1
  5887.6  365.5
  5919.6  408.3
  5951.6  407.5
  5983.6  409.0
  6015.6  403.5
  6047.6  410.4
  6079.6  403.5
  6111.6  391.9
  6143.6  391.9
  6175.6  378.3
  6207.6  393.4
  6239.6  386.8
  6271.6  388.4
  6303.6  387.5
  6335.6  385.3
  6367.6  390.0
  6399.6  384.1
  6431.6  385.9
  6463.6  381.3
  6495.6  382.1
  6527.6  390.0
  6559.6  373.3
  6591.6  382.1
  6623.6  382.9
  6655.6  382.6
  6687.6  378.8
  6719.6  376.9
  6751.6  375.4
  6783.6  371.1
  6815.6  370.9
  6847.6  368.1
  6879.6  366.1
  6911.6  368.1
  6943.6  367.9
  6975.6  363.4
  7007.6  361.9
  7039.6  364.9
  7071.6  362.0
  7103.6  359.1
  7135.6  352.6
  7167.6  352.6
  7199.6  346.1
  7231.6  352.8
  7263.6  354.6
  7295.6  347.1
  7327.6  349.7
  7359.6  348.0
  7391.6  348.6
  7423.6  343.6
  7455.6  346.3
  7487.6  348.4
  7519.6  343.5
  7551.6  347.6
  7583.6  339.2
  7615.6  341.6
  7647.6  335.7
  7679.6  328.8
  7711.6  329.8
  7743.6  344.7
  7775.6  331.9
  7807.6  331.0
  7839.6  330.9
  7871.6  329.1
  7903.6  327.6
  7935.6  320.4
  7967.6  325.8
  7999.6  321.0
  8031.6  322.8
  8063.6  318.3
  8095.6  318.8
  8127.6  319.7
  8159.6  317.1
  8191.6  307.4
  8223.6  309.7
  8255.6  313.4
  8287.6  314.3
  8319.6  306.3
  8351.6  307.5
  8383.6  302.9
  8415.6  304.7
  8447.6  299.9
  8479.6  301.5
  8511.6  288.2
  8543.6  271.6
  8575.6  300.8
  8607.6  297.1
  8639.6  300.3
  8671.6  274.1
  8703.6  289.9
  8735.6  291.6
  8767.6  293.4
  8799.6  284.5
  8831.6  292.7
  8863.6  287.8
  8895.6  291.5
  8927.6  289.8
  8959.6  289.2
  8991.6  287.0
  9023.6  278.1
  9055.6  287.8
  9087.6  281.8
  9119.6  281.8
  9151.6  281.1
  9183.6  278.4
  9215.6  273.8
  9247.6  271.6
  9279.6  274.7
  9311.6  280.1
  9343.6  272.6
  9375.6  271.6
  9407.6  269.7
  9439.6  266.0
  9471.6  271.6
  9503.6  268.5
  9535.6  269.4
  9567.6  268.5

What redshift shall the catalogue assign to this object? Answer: 0.00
